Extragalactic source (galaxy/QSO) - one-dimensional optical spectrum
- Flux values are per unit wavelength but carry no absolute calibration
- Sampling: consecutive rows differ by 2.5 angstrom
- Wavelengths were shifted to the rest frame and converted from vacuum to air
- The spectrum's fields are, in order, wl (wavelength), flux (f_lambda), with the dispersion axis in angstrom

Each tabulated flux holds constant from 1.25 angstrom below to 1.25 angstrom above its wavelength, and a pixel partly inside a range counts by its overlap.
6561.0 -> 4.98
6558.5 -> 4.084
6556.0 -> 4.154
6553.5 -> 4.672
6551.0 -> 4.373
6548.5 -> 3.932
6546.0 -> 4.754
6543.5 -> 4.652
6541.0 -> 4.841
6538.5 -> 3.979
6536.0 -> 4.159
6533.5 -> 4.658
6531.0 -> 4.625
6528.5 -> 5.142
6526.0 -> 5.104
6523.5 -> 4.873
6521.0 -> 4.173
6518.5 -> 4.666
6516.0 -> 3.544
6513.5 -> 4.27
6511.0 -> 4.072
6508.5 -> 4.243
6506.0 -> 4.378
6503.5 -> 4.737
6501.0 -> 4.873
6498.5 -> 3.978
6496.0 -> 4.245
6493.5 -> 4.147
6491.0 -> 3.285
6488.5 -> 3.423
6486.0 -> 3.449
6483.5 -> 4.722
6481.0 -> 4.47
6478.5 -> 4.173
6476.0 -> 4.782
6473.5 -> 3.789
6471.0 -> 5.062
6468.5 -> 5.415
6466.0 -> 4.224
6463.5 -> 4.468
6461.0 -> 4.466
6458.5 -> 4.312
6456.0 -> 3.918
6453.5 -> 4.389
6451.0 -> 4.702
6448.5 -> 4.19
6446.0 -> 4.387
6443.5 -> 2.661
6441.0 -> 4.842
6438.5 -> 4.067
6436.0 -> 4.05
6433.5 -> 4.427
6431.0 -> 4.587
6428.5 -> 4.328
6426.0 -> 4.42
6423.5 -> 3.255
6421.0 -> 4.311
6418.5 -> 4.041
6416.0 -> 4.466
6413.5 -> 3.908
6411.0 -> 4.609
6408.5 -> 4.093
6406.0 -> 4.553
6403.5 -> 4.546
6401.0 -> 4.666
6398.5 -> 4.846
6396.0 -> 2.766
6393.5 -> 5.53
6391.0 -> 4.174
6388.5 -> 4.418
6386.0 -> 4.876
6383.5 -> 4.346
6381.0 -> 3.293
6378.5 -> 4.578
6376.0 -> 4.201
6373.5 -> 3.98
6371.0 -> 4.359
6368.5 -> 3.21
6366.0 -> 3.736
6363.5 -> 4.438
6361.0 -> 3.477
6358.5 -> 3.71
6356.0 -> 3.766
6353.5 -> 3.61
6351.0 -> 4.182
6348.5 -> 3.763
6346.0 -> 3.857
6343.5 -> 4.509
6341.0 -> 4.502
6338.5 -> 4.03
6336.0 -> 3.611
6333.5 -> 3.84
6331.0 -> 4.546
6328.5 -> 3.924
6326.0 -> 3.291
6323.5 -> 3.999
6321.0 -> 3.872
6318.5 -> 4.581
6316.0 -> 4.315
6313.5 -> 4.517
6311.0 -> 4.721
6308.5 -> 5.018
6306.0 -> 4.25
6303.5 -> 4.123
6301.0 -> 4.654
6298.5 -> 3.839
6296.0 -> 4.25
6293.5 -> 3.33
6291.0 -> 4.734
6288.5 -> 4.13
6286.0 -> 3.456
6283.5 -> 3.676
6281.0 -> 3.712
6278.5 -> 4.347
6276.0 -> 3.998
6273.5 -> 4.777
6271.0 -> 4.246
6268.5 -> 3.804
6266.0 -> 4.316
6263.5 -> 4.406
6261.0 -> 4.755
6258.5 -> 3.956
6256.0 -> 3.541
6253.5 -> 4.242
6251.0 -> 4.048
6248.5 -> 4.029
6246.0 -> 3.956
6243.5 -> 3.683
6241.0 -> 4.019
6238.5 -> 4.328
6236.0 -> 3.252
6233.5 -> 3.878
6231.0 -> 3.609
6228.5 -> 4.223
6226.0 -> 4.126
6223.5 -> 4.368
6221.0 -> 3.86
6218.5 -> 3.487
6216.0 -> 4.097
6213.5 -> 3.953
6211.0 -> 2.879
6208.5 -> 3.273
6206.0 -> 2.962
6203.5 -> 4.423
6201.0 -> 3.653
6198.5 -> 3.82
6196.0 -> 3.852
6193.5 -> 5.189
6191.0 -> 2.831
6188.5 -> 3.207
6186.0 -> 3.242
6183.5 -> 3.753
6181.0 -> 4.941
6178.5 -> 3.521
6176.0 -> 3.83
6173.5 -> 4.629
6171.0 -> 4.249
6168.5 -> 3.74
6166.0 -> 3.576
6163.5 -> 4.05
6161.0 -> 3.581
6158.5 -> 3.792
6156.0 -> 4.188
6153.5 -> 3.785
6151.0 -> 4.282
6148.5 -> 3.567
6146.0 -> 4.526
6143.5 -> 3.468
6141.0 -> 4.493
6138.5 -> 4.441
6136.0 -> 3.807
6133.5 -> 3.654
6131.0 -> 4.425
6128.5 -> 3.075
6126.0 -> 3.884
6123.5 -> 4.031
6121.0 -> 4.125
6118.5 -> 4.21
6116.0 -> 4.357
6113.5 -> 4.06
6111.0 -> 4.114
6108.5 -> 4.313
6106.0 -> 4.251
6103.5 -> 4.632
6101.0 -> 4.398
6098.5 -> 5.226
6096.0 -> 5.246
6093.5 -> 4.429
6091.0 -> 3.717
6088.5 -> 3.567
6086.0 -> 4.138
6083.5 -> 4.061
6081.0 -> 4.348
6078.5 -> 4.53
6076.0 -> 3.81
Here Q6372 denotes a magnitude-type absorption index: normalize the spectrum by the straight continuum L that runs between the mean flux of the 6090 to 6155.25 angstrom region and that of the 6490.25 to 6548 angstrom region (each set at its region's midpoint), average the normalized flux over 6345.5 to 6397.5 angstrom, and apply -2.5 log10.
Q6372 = 0.08 mag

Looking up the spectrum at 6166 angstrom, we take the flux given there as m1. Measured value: 3.576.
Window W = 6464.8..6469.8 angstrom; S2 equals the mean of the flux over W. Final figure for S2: 4.83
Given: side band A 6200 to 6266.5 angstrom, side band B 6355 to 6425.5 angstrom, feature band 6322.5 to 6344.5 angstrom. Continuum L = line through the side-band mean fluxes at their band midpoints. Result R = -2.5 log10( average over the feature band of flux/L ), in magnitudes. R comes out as 0.01 mag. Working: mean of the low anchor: 3.9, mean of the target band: 4.02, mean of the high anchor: 4.15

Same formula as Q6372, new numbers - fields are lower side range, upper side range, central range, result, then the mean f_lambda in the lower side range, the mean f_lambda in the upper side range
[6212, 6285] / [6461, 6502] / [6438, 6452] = 0.03 mag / 4.02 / 4.28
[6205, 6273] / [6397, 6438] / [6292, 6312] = -0.06 mag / 3.91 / 4.31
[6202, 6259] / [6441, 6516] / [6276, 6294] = -0.01 mag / 3.83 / 4.25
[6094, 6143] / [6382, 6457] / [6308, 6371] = 0.06 mag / 4.24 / 4.28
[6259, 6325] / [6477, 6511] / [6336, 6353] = 0.03 mag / 4.22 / 4.16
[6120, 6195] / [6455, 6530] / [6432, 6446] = 0.06 mag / 3.93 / 4.35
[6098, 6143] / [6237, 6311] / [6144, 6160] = 0.04 mag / 4.16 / 4.13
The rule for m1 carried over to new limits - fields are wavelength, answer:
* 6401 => 4.666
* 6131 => 4.425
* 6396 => 2.766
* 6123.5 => 4.031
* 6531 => 4.625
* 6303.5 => 4.123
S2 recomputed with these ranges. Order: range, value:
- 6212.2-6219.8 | 3.84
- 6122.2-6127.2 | 3.96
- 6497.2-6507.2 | 4.49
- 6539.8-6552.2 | 4.51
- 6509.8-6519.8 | 4.14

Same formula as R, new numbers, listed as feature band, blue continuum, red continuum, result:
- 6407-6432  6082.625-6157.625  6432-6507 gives 0.01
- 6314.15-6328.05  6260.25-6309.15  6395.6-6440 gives 0.04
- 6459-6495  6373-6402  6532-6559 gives 0.02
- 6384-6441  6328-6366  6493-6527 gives -0.05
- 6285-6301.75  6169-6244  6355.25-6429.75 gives -0.01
